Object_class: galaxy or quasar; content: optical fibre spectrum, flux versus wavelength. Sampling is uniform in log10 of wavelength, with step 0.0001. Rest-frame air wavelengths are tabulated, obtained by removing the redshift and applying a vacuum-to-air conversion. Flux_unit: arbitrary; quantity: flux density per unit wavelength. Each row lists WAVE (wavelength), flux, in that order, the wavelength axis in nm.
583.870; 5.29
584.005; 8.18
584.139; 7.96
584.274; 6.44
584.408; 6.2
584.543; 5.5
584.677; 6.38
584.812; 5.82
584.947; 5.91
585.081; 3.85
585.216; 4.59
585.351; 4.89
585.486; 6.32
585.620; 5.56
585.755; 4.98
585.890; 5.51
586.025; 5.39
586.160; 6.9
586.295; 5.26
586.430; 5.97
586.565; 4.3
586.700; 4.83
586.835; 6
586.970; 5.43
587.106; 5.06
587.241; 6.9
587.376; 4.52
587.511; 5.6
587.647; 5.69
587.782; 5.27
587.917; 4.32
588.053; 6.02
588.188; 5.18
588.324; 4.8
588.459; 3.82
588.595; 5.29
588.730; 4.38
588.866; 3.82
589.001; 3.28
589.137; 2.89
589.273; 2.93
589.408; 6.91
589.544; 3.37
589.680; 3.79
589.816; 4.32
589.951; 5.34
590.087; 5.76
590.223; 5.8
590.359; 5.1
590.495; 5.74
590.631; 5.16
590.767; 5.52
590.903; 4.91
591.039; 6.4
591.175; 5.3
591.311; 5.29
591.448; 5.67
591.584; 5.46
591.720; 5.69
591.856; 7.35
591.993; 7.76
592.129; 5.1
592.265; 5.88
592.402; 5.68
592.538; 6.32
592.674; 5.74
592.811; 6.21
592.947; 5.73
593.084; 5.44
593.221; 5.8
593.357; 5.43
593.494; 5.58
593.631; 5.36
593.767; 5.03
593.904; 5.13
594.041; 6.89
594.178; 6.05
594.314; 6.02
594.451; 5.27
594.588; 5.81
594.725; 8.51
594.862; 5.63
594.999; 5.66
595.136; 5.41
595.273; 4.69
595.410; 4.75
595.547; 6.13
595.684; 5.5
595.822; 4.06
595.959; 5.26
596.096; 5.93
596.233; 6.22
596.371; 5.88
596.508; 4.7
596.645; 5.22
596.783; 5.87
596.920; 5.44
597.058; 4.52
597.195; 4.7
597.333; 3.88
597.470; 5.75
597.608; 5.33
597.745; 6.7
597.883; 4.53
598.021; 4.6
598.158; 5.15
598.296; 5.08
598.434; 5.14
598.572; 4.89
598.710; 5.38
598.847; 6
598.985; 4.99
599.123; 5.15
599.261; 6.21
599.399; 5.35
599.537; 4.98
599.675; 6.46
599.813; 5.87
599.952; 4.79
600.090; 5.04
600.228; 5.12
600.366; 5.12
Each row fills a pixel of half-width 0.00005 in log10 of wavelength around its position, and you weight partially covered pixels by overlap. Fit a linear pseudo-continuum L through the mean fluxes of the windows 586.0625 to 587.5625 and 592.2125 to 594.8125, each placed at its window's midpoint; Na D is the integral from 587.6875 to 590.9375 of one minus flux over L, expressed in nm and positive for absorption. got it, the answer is 0.53 nm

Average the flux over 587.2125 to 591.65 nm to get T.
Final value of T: 4.97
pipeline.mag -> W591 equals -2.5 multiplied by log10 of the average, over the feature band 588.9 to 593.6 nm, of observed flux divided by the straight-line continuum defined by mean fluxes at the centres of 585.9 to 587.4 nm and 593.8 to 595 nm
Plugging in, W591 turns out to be 0.10 mag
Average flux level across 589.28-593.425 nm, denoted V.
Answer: 5.56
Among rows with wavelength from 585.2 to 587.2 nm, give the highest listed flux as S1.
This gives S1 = 6.9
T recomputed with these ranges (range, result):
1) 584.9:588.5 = 5.3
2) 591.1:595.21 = 5.87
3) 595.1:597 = 5.35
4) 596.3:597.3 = 5.14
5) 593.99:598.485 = 5.46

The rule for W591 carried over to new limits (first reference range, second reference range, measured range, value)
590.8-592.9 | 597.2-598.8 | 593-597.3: -0.008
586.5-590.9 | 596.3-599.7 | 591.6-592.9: -0.217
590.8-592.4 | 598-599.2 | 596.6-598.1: 0.035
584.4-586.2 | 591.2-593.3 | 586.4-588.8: 0.095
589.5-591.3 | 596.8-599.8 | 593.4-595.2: -0.129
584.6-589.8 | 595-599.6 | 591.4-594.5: -0.137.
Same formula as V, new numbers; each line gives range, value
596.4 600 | 5.27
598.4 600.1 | 5.42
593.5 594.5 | 5.68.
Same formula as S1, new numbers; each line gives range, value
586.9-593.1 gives 7.76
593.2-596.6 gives 8.51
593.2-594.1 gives 6.89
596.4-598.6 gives 6.7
